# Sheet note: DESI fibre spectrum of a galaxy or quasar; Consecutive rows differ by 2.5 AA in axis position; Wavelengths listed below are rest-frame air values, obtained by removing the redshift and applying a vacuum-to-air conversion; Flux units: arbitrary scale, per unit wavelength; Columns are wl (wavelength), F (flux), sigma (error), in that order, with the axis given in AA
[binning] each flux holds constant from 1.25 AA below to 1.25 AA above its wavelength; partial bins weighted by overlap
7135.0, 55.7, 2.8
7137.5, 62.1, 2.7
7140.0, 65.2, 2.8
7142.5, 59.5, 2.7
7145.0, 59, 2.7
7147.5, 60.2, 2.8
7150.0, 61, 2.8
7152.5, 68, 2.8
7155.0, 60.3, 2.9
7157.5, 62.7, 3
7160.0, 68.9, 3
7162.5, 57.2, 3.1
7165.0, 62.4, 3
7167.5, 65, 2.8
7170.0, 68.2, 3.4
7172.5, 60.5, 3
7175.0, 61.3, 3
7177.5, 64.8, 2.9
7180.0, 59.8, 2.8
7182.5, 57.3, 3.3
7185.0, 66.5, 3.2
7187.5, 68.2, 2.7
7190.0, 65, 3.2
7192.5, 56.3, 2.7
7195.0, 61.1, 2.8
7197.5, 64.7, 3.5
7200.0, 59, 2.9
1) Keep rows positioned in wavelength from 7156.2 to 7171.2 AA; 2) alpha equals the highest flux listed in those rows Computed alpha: 68.9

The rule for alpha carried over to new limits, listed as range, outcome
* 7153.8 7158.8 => 62.7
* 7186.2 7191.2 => 68.2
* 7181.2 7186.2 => 66.5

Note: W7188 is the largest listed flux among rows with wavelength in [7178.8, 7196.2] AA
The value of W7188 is 68.2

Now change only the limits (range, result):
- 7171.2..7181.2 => 64.8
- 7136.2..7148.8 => 65.2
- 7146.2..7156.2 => 68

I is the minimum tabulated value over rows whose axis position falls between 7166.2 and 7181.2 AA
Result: 59.8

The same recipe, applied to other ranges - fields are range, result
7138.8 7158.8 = 59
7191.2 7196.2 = 56.3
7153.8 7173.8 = 57.2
